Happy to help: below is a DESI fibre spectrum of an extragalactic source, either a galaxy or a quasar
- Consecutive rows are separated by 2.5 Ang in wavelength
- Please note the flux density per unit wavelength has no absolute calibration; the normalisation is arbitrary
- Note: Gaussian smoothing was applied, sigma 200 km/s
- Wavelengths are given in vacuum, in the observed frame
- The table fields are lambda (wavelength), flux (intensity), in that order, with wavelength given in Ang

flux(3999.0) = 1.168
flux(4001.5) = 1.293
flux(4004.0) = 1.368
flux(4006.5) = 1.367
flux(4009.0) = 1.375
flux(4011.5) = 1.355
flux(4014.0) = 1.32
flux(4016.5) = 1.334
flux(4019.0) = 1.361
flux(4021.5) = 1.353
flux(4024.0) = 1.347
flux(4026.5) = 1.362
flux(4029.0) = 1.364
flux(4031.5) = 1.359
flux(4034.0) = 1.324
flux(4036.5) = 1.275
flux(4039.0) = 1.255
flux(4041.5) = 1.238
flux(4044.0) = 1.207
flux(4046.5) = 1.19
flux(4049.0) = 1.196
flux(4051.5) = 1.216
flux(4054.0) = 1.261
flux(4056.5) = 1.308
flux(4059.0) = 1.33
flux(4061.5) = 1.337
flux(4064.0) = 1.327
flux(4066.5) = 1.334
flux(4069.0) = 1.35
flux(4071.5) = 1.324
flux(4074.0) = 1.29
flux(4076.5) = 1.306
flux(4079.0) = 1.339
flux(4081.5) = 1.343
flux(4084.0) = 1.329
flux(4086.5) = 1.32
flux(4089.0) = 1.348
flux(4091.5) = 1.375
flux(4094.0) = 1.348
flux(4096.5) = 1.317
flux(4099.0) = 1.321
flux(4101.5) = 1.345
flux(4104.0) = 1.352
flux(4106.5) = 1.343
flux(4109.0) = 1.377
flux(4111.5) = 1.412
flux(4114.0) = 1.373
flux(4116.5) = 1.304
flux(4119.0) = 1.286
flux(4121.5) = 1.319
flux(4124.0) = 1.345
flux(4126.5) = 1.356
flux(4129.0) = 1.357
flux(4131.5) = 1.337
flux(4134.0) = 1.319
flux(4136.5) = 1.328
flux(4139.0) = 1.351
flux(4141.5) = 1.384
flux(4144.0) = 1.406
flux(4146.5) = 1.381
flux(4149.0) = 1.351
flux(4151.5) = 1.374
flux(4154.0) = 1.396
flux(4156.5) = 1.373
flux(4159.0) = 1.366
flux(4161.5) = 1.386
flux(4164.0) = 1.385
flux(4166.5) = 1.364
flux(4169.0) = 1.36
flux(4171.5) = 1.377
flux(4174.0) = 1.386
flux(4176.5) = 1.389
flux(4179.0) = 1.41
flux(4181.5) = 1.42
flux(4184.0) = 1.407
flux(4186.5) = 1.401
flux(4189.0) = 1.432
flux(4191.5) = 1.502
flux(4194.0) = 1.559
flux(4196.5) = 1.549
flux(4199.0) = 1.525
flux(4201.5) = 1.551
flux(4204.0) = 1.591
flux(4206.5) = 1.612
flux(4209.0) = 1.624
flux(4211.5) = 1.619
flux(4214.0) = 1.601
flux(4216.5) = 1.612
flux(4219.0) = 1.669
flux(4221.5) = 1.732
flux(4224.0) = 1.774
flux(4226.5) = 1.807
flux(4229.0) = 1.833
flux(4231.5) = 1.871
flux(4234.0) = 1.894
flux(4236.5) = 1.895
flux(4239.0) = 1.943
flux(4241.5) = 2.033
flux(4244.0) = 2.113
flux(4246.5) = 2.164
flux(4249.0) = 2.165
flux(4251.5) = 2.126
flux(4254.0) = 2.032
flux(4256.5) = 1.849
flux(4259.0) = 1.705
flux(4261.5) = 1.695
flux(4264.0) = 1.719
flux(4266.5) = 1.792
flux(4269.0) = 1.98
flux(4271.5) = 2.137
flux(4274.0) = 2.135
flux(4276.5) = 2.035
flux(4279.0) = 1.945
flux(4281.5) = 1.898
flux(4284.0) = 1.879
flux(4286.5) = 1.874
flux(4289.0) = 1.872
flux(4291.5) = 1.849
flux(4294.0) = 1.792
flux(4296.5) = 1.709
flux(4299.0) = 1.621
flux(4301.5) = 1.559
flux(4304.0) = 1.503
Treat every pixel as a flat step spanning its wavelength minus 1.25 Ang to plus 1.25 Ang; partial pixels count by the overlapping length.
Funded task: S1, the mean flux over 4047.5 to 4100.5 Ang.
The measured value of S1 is 1.31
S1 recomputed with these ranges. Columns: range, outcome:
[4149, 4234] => 1.53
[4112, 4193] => 1.37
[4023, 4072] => 1.29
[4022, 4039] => 1.33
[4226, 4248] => 1.96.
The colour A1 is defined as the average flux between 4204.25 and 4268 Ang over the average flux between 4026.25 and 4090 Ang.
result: 1.41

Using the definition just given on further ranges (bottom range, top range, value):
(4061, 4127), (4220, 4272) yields 1.43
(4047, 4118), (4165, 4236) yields 1.19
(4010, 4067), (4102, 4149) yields 1.04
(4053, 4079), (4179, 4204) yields 1.13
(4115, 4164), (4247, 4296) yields 1.42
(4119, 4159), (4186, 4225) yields 1.17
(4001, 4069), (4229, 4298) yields 1.47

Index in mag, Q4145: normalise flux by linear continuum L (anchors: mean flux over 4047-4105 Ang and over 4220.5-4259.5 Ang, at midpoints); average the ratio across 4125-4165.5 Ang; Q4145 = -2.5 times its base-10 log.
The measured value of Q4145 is 0.16 mag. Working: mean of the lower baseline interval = 1.32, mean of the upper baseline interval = 1.94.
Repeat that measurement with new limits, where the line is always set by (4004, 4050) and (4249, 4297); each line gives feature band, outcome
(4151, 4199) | 0.18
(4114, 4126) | 0.16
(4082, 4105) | 0.10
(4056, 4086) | 0.07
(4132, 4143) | 0.17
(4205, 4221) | 0.09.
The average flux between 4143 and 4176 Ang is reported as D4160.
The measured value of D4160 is 1.38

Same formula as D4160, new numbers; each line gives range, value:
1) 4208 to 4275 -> 1.87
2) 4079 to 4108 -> 1.34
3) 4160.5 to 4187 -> 1.39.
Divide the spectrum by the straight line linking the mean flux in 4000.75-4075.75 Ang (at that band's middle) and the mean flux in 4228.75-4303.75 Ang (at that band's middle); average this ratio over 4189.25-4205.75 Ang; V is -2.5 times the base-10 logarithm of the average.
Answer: 0.12 mag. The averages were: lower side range 1.31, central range 1.54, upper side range 1.9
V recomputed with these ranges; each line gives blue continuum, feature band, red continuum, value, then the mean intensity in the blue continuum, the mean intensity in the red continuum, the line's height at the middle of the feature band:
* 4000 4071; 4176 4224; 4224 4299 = 0.136 mag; 1.31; 1.91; 1.75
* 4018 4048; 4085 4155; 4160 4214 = 0.037 mag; 1.3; 1.47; 1.4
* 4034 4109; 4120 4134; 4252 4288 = 0.104 mag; 1.31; 1.91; 1.47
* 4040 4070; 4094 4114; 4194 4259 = 0.055 mag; 1.27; 1.8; 1.42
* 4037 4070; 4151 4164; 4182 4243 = 0.112 mag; 1.27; 1.67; 1.53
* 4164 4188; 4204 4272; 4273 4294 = -0.089 mag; 1.39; 1.92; 1.7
